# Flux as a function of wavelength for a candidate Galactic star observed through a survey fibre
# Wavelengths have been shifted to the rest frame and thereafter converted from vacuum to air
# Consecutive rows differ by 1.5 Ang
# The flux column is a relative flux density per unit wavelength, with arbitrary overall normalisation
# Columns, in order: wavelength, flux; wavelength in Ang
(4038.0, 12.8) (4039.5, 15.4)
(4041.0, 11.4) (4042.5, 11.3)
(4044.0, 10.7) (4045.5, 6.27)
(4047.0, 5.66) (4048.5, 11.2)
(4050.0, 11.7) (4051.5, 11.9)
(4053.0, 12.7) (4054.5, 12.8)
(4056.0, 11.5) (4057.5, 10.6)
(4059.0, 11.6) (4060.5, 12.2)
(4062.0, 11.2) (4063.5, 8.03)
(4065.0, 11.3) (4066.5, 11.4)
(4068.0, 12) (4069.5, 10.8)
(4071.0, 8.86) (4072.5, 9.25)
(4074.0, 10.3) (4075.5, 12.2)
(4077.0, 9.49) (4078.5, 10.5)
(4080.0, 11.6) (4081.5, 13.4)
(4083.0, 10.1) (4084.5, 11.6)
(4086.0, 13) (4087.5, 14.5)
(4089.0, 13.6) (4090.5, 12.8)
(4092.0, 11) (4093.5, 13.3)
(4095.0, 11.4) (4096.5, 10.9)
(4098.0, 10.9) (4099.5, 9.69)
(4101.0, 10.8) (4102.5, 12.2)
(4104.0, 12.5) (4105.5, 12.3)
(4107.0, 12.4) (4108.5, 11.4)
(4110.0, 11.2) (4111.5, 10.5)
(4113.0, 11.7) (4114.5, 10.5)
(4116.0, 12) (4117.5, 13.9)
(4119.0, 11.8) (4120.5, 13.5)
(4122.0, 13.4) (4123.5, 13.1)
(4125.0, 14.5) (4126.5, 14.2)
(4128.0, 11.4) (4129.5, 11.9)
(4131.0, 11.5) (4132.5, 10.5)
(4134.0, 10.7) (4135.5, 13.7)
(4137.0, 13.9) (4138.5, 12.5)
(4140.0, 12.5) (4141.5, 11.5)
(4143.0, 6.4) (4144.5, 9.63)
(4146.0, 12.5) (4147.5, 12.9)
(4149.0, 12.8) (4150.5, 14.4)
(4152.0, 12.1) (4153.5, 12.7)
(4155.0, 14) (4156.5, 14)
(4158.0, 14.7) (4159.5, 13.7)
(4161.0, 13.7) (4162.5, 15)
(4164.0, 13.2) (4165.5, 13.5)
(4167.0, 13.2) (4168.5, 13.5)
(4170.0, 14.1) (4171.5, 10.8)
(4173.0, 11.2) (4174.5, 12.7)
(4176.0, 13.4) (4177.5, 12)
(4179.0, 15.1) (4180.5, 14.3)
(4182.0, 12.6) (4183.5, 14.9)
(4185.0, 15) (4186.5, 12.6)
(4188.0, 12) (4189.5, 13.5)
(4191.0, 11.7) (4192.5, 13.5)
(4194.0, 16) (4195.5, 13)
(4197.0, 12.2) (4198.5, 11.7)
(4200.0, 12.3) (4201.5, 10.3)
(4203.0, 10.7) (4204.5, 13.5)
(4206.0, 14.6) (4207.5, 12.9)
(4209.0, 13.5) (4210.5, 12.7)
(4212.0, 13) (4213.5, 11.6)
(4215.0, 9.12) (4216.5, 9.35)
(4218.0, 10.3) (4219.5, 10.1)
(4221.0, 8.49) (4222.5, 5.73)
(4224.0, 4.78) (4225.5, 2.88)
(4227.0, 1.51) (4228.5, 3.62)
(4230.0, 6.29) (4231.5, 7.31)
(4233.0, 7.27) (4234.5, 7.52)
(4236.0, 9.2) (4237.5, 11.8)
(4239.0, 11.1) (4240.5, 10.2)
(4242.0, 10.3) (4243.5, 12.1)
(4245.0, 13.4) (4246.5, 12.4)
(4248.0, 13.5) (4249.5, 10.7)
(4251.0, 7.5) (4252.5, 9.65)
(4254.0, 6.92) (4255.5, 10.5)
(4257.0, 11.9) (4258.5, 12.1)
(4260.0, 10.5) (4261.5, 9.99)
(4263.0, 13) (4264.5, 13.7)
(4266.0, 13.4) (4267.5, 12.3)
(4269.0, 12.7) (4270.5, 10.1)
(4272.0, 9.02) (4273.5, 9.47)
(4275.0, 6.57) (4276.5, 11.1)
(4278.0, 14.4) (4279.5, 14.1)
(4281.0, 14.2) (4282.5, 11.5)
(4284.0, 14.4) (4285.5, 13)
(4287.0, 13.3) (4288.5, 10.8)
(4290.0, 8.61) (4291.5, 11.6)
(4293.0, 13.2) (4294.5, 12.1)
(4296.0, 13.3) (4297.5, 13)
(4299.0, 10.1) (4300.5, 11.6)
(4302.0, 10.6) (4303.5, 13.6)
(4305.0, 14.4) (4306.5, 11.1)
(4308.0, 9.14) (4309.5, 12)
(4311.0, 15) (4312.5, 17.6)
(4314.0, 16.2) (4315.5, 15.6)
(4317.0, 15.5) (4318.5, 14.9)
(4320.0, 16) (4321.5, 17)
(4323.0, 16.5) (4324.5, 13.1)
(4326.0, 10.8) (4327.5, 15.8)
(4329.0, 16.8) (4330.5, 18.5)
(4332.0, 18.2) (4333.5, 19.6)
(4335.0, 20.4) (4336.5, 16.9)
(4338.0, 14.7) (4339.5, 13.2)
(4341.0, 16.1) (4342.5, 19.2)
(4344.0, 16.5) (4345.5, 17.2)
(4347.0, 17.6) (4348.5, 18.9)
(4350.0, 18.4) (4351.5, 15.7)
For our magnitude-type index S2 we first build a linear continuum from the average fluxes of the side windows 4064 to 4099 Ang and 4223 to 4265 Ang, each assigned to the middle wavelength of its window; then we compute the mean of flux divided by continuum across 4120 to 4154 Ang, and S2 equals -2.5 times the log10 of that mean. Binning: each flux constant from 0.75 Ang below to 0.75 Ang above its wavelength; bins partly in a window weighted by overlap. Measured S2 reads -0.15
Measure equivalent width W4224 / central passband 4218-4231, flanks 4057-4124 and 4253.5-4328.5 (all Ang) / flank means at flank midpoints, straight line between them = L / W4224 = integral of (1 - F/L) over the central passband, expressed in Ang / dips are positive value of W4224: 6.9 Ang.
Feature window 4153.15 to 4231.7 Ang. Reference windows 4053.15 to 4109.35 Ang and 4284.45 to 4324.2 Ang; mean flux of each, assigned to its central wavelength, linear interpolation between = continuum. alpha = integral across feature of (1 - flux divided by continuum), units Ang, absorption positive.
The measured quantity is 4.15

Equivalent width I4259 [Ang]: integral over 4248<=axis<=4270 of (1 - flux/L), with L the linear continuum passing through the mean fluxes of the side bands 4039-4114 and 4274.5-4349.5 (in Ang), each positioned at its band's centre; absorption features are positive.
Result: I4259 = 4.1 Ang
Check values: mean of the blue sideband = 11.3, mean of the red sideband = 14.3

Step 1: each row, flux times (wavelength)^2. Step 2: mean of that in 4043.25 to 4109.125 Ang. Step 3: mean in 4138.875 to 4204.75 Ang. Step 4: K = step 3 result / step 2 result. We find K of 1.2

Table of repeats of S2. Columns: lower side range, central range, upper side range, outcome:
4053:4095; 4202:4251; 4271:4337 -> 0.31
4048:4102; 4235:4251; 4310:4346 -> 0.29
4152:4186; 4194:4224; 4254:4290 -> 0.14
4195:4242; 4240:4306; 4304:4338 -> 0.10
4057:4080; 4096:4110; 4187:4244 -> -0.09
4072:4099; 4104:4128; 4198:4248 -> -0.11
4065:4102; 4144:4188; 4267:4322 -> -0.12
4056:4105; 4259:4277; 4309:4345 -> 0.33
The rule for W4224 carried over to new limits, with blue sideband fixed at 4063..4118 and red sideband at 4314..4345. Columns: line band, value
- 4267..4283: 3.99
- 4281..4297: 3.27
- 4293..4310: 4.05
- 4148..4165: -1.16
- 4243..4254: 2.72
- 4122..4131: -0.56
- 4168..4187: -0.07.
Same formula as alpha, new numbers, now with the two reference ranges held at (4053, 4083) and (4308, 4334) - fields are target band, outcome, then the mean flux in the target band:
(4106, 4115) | 0.3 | 11.3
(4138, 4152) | 0.8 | 11.7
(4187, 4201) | 0.5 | 12.8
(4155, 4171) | -1.4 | 13.8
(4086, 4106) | -0.9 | 12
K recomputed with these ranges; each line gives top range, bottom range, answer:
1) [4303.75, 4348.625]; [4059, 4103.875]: 1.56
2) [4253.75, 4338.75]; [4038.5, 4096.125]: 1.31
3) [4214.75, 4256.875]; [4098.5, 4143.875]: 0.78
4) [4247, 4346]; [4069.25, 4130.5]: 1.23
